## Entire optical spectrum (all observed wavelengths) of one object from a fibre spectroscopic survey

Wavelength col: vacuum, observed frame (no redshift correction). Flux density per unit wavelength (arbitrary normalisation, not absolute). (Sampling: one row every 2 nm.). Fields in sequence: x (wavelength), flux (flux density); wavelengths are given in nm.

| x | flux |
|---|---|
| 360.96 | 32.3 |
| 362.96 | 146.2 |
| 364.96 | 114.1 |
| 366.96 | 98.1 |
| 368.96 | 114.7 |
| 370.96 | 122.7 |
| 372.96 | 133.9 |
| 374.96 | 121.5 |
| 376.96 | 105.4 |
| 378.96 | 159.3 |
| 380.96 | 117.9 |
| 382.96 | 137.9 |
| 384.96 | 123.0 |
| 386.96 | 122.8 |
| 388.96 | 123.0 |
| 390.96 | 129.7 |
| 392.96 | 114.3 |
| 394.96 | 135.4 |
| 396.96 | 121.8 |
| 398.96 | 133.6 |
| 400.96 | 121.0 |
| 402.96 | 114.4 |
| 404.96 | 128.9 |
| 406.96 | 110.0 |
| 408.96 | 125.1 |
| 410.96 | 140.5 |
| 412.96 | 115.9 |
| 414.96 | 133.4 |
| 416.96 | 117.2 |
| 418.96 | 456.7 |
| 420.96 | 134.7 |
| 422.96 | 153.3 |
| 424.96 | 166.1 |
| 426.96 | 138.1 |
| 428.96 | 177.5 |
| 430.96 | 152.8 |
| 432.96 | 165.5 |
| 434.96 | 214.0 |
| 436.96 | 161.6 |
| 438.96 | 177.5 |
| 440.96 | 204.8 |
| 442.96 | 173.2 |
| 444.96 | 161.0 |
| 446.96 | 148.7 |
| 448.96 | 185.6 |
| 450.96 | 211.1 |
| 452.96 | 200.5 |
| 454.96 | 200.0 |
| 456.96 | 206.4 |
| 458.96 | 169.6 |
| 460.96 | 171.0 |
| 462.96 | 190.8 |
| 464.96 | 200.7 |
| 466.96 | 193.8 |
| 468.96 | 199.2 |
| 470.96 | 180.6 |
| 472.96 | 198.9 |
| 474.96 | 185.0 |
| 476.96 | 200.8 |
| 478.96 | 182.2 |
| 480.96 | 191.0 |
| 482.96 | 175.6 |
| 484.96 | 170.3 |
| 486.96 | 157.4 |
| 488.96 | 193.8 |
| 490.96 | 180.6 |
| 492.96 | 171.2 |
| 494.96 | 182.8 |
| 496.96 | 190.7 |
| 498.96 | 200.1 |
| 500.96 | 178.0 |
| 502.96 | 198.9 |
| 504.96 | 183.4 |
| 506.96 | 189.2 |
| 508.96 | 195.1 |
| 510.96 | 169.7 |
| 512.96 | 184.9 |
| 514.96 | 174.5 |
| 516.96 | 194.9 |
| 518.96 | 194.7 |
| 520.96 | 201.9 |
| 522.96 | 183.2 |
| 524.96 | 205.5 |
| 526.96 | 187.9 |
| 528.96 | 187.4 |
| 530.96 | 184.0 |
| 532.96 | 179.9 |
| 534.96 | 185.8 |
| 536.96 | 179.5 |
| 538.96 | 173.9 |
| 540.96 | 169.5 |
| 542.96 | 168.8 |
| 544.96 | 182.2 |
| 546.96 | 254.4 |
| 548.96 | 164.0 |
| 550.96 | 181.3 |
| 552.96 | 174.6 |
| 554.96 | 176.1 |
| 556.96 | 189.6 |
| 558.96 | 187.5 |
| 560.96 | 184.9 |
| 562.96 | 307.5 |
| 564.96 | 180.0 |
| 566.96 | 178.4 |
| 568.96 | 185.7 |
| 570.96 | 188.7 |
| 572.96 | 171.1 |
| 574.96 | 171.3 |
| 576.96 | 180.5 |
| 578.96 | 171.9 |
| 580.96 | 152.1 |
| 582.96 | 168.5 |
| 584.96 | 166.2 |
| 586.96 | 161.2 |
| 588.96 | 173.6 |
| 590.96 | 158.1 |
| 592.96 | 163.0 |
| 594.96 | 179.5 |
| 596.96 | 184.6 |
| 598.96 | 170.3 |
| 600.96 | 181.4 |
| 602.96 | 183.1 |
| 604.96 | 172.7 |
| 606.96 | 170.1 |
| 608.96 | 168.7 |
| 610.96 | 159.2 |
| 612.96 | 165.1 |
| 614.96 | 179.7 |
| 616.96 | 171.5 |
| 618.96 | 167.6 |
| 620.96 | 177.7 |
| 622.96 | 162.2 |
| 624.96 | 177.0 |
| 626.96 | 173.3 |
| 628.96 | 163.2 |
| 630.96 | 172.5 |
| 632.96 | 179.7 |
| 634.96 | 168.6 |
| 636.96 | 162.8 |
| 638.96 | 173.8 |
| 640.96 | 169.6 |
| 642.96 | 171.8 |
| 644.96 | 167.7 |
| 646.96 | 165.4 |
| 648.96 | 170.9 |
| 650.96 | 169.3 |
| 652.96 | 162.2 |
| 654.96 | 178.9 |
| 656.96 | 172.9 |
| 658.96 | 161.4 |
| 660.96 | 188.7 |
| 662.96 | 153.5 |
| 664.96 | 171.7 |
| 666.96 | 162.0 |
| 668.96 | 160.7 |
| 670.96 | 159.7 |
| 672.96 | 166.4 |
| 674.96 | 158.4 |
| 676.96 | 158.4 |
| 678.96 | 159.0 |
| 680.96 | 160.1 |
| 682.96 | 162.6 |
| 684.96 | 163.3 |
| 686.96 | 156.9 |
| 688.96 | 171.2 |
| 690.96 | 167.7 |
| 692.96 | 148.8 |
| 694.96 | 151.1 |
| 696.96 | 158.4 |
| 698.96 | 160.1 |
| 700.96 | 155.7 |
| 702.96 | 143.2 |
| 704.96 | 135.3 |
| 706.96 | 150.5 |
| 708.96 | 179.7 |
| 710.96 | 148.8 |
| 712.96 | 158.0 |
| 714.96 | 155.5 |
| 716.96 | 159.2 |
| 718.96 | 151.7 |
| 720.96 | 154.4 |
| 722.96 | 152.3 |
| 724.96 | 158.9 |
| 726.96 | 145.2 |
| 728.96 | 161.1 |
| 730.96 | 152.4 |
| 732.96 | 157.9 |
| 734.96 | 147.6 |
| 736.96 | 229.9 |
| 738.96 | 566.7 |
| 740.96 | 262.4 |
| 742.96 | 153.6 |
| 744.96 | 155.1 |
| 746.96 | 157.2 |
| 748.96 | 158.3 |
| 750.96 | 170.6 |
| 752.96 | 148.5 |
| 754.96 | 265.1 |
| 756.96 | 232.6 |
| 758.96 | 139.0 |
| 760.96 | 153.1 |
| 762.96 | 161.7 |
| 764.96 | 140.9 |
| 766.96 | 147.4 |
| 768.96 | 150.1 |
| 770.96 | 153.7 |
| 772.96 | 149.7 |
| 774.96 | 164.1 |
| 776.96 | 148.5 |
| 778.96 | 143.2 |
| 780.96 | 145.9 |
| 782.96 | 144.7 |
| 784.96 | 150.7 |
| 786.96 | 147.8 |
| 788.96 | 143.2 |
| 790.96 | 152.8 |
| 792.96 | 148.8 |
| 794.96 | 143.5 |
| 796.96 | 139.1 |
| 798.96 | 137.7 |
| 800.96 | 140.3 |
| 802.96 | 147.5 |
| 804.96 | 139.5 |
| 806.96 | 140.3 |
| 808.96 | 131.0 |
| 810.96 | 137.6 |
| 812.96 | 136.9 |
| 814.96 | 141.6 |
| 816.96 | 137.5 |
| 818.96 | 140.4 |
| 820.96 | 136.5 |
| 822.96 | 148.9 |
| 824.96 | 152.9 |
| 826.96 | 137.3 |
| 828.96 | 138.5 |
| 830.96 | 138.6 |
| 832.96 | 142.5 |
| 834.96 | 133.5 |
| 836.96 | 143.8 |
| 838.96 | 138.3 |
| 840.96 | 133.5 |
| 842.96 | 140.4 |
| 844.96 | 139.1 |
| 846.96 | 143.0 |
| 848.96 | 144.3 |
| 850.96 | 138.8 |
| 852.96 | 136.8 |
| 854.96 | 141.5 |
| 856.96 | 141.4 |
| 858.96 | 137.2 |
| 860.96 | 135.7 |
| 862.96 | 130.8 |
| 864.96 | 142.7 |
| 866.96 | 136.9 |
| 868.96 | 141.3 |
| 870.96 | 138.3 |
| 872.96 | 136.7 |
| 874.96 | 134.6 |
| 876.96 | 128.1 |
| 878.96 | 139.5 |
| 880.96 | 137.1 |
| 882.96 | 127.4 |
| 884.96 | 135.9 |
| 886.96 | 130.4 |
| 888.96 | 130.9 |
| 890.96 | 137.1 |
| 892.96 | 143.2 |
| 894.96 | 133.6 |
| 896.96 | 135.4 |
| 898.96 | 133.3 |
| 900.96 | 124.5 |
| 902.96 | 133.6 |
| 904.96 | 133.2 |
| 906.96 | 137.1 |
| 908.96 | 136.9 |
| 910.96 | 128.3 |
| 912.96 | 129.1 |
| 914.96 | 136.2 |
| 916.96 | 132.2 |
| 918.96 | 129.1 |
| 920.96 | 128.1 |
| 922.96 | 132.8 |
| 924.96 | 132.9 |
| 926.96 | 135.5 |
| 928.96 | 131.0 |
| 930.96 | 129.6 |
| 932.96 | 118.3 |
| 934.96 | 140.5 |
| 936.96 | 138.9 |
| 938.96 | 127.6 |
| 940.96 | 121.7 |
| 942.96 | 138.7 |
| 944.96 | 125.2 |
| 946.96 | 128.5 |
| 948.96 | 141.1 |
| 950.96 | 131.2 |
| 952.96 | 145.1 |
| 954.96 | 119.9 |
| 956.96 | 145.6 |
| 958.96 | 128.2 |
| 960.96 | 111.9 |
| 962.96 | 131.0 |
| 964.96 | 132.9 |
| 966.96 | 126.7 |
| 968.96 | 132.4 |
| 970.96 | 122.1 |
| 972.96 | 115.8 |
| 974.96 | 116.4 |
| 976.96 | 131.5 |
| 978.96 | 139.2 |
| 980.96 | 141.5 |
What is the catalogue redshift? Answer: 0.125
